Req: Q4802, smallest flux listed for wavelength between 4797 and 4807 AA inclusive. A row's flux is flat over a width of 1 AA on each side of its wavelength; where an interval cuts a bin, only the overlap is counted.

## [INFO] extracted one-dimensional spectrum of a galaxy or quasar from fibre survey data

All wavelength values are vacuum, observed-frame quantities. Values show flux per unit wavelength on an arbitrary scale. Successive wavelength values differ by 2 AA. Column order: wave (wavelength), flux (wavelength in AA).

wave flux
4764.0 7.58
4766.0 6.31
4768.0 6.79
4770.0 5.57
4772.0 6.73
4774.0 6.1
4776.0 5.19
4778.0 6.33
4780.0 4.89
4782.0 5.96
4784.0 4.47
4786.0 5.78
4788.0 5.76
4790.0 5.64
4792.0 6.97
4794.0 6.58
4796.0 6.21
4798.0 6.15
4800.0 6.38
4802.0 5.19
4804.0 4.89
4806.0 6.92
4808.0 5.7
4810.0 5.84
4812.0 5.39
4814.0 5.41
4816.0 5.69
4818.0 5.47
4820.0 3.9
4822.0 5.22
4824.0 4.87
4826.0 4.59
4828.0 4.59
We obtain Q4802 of 4.89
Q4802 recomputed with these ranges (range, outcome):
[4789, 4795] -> 5.64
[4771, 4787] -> 4.47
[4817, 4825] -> 3.9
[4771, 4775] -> 6.1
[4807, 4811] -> 5.7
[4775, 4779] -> 5.19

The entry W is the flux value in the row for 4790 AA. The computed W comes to 5.64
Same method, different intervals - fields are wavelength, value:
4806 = 6.92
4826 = 4.59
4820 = 3.9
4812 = 5.39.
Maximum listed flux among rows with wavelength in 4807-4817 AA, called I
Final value 5.84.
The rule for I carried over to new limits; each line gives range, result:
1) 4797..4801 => 6.38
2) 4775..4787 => 6.33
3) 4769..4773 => 6.73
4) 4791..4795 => 6.97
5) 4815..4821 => 5.69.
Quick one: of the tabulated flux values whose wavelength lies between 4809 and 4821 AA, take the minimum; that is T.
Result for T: 3.9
